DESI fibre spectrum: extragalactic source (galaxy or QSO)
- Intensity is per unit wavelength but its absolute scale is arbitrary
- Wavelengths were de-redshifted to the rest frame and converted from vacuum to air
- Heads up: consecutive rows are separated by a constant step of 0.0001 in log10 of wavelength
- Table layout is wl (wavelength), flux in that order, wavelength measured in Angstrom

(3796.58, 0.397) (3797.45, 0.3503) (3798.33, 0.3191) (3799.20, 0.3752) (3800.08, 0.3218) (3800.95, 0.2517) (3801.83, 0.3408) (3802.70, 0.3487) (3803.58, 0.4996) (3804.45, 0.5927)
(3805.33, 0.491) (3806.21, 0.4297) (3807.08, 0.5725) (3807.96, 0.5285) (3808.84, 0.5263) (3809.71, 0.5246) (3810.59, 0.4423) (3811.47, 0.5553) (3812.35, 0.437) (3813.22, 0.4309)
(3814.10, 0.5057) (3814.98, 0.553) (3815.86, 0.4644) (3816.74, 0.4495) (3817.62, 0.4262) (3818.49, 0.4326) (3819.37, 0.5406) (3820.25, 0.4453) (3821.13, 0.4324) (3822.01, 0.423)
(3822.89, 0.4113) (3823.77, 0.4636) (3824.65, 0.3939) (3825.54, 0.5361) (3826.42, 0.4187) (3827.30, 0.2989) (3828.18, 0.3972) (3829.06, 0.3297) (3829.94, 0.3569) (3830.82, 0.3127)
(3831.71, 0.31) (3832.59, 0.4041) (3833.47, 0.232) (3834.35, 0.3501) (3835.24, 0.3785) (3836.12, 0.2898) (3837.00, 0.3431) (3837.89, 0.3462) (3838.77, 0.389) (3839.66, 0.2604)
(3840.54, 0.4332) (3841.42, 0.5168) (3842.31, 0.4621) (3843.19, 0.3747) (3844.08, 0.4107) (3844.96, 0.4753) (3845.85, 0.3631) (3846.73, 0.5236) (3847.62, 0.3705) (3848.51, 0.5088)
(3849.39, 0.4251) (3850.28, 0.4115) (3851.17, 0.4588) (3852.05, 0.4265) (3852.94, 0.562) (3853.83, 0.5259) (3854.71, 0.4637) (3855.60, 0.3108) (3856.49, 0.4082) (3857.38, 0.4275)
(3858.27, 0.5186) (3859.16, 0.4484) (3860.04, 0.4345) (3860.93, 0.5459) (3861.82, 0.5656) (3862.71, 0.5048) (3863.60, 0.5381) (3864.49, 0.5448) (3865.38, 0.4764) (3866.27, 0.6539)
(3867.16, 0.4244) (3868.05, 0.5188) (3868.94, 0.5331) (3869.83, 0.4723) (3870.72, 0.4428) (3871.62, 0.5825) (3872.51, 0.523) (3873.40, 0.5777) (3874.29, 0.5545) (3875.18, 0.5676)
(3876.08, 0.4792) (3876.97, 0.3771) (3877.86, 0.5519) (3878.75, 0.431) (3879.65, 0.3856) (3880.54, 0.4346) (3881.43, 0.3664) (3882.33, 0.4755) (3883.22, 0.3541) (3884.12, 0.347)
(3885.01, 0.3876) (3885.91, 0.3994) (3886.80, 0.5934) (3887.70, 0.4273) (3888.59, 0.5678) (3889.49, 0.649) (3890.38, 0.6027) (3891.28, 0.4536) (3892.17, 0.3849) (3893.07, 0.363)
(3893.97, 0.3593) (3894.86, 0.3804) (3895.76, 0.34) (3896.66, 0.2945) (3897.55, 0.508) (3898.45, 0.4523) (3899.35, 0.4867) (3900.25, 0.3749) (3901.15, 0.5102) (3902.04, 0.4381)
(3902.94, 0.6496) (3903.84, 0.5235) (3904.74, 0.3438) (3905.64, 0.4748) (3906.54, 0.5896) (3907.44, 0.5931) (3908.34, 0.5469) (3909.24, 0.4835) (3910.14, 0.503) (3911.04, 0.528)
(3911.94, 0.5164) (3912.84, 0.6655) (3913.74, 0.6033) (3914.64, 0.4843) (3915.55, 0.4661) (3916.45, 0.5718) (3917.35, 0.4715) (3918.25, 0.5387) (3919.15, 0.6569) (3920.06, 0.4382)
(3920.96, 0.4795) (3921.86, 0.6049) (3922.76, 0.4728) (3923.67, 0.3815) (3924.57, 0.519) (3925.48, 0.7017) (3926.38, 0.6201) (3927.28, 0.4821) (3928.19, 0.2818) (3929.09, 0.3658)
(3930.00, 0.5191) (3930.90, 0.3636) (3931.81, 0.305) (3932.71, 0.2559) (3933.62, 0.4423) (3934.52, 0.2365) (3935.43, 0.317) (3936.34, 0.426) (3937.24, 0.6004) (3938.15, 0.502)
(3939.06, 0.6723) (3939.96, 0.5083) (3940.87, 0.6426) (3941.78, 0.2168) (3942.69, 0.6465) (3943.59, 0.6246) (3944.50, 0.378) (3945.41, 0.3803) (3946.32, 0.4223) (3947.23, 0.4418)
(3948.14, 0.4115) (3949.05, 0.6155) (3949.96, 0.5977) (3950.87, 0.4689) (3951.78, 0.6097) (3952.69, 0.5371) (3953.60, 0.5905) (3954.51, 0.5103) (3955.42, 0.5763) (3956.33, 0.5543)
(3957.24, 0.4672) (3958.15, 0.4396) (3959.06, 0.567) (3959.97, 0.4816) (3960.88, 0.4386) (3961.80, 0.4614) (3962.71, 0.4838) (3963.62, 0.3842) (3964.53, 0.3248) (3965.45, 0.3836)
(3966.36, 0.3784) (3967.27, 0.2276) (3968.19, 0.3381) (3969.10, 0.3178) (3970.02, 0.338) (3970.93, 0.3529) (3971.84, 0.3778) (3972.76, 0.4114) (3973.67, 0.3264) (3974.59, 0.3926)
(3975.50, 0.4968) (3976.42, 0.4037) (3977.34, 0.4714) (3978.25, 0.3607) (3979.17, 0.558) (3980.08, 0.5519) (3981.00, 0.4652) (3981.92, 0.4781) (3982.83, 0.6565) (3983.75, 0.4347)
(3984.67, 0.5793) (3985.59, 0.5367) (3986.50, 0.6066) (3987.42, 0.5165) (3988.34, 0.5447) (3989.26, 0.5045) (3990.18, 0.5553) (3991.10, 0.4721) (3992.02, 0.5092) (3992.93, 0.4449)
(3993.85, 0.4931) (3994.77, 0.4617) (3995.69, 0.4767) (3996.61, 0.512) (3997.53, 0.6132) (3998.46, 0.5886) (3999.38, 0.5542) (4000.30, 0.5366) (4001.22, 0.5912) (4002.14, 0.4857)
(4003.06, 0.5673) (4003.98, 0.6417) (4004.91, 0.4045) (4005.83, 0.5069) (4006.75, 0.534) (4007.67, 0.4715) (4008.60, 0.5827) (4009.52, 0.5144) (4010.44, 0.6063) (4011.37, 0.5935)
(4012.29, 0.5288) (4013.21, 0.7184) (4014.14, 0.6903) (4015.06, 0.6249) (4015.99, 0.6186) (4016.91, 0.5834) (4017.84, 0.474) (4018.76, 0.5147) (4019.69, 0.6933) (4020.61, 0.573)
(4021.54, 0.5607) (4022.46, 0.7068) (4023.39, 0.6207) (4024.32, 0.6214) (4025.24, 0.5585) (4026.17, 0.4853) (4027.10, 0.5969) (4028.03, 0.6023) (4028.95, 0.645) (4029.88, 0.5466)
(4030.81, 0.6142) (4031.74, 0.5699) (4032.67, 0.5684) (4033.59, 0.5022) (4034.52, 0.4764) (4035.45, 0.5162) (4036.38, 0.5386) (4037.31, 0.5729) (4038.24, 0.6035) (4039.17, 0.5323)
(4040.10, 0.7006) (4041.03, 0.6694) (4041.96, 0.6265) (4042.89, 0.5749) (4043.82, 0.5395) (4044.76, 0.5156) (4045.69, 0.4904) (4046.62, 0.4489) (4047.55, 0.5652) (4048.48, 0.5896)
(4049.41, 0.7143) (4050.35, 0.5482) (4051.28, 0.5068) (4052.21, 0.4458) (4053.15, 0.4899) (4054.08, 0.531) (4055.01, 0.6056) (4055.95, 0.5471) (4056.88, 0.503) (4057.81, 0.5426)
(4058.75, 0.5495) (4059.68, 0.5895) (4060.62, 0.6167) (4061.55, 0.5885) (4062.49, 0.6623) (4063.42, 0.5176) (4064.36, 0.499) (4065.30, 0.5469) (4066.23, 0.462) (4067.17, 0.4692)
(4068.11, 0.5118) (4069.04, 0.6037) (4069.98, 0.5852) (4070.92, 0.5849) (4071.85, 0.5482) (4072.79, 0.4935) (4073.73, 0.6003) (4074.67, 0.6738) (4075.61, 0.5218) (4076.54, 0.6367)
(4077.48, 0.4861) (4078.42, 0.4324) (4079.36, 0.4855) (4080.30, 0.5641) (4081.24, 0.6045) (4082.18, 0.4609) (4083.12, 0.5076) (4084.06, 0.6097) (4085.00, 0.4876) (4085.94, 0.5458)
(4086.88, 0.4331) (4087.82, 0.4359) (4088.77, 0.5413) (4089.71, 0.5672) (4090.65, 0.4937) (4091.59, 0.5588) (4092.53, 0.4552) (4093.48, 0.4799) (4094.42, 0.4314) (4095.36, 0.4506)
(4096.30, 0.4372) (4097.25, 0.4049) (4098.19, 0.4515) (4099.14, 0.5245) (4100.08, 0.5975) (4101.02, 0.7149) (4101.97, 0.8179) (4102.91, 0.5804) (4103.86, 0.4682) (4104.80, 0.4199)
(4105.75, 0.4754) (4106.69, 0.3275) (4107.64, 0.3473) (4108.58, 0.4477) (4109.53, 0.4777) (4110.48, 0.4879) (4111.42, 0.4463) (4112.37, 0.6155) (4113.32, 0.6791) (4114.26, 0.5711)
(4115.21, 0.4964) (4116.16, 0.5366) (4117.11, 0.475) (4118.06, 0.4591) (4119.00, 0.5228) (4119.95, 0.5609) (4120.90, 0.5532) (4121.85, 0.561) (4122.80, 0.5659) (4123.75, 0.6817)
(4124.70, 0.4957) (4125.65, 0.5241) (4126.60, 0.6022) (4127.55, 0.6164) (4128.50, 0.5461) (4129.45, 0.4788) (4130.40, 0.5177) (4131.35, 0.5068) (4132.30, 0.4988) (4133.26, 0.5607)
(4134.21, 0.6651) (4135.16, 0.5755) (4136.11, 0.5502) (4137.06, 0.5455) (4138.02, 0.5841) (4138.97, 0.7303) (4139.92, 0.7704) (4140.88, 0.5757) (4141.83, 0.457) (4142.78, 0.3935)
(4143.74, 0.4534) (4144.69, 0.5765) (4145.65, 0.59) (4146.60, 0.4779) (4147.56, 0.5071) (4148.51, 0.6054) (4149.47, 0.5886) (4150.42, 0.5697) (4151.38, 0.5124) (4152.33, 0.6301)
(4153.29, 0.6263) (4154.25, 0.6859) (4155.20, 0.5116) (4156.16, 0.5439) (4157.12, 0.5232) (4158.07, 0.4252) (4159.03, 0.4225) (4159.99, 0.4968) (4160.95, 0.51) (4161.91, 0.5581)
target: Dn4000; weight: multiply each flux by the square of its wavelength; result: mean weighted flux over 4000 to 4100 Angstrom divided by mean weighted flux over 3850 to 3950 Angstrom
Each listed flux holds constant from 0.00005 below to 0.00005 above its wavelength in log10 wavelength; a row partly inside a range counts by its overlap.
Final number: 1.24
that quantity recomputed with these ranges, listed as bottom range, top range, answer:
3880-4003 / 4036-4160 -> 1.23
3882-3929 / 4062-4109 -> 1.17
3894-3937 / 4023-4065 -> 1.27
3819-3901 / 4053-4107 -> 1.34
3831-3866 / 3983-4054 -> 1.41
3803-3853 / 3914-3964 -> 1.19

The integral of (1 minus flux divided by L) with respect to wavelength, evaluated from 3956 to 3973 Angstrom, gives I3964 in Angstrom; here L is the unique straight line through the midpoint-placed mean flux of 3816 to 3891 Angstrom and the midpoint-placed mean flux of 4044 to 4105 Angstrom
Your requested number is 3.0 Angstrom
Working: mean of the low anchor 0.447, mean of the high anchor 0.535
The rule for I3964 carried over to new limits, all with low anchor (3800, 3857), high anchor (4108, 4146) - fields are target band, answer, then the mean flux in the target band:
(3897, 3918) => -2.5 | 0.512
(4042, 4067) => -1.3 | 0.546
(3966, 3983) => 2.6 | 0.412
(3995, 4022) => -3.4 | 0.563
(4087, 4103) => 0.4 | 0.523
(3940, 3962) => -1.3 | 0.504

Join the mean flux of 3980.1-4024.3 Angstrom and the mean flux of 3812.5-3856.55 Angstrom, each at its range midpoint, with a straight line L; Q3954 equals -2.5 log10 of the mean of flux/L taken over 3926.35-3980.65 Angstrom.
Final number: 0.15 mag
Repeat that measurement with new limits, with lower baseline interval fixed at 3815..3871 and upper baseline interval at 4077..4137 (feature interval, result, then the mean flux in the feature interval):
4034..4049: -0.12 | 0.56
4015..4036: -0.16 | 0.576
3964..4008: 0.02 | 0.474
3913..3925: -0.13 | 0.518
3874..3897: 0.01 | 0.443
